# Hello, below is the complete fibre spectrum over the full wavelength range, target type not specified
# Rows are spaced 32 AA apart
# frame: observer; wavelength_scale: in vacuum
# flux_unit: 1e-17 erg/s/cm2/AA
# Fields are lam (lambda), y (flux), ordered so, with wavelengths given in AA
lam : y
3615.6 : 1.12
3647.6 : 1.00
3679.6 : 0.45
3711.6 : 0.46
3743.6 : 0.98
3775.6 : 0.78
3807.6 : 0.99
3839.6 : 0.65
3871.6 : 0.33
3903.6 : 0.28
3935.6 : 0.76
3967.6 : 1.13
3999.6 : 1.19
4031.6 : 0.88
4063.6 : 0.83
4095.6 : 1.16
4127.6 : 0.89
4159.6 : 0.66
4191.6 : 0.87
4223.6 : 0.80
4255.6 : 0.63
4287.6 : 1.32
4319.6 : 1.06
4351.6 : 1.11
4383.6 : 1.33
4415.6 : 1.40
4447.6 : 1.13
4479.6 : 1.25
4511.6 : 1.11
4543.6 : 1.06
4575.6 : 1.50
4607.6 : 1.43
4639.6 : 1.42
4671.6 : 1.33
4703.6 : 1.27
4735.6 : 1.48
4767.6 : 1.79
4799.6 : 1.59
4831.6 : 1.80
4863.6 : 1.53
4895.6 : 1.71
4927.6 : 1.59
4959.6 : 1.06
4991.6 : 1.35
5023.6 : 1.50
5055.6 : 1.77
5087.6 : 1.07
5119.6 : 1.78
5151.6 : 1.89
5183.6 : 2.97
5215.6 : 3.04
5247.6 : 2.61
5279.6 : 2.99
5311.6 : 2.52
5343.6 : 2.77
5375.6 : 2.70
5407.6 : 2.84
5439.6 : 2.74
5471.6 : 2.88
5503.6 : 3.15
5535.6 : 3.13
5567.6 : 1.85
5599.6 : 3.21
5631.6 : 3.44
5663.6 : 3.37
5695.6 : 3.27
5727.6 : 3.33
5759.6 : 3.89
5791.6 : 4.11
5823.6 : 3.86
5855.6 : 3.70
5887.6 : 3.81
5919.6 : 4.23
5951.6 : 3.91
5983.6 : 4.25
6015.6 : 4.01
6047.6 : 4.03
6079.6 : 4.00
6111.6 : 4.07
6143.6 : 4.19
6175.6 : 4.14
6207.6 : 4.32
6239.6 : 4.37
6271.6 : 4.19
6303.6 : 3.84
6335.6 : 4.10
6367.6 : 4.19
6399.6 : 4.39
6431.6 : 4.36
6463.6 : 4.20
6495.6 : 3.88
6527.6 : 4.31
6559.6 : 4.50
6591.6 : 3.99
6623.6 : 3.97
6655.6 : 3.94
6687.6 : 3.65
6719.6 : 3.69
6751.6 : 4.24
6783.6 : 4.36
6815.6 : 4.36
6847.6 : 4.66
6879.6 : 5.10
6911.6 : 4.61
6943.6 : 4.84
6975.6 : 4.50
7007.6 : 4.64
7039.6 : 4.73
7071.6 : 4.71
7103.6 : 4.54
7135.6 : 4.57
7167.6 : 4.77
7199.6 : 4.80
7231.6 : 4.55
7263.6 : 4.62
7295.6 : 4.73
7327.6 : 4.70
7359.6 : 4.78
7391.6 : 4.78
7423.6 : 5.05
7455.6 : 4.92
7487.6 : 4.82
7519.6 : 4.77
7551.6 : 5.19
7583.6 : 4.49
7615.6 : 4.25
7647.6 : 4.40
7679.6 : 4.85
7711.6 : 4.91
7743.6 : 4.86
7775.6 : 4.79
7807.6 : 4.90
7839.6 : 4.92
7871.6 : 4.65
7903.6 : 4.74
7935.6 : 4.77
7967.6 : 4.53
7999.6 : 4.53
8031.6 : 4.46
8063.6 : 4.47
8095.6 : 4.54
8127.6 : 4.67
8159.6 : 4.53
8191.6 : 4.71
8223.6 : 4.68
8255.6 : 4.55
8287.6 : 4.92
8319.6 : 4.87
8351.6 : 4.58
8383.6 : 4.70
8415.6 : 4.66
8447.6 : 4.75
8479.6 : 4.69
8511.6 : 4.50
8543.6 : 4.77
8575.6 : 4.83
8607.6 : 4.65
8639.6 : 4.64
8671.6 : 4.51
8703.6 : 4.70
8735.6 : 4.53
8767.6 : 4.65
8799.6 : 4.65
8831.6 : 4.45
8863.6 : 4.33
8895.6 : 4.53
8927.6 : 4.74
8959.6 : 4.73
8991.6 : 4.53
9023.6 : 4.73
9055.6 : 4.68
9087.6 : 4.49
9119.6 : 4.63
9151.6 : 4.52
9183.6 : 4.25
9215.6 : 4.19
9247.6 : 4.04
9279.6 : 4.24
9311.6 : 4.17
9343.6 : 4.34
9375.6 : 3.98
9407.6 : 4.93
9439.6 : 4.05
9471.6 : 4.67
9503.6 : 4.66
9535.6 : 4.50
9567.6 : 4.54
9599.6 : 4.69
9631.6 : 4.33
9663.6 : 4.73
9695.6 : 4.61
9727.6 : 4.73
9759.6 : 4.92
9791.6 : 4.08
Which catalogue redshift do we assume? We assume 0.294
